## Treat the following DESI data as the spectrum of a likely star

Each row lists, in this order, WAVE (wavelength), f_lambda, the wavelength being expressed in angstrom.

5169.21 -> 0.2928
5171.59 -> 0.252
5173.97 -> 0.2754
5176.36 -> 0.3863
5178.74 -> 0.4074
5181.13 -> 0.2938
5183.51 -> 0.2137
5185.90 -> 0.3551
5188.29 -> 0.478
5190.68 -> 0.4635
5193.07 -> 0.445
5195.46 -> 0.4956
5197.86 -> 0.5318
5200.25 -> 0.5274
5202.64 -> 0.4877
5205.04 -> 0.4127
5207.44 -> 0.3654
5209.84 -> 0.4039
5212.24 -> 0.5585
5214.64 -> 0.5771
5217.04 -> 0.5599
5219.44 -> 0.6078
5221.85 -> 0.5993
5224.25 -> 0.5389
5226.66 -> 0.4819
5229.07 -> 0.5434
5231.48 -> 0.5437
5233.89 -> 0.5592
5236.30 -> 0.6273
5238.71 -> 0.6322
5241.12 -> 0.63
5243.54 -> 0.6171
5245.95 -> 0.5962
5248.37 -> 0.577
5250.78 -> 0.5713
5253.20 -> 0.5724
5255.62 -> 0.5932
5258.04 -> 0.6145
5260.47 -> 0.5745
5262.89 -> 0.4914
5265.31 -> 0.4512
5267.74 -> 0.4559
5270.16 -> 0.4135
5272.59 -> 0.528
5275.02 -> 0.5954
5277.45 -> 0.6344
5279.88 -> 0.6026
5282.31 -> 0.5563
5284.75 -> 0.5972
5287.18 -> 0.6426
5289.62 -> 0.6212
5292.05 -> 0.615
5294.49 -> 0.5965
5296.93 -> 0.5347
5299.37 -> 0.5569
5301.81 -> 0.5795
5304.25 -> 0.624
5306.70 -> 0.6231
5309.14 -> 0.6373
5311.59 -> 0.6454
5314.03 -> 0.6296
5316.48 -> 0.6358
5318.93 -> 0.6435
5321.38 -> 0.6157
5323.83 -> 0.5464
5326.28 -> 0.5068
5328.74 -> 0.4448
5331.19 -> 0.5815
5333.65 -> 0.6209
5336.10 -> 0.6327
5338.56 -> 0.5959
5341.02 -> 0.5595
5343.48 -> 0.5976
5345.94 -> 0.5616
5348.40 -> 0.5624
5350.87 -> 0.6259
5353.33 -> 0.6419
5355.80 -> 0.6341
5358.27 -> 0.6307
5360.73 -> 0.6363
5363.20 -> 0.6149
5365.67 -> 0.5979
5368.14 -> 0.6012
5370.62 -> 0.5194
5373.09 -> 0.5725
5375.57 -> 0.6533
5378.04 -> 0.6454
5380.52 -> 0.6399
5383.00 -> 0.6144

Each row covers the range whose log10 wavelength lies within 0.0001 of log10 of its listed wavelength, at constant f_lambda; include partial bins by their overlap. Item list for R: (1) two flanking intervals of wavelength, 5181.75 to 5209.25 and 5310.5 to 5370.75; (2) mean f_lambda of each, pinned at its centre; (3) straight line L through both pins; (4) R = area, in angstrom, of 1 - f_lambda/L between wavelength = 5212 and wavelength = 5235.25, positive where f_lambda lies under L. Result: -4.8 angstrom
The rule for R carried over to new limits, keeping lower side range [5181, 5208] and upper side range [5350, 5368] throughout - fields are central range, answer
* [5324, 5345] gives 1.04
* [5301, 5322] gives -2.18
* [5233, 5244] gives -3.04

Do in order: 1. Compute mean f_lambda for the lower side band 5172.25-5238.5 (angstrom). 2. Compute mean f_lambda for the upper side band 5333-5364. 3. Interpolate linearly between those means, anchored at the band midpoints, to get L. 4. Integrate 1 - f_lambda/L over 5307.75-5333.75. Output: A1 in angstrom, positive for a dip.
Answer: -0.4 angstrom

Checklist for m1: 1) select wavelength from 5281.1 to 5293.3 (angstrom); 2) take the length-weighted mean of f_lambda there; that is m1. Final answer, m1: 0.606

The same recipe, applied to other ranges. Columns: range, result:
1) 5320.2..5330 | 0.528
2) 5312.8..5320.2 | 0.636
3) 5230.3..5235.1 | 0.552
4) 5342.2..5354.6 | 0.598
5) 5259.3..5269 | 0.493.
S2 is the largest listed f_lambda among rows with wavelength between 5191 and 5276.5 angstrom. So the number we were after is 0.6322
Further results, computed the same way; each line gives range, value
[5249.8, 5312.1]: 0.6454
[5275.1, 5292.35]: 0.6426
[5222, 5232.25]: 0.5437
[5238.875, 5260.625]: 0.63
